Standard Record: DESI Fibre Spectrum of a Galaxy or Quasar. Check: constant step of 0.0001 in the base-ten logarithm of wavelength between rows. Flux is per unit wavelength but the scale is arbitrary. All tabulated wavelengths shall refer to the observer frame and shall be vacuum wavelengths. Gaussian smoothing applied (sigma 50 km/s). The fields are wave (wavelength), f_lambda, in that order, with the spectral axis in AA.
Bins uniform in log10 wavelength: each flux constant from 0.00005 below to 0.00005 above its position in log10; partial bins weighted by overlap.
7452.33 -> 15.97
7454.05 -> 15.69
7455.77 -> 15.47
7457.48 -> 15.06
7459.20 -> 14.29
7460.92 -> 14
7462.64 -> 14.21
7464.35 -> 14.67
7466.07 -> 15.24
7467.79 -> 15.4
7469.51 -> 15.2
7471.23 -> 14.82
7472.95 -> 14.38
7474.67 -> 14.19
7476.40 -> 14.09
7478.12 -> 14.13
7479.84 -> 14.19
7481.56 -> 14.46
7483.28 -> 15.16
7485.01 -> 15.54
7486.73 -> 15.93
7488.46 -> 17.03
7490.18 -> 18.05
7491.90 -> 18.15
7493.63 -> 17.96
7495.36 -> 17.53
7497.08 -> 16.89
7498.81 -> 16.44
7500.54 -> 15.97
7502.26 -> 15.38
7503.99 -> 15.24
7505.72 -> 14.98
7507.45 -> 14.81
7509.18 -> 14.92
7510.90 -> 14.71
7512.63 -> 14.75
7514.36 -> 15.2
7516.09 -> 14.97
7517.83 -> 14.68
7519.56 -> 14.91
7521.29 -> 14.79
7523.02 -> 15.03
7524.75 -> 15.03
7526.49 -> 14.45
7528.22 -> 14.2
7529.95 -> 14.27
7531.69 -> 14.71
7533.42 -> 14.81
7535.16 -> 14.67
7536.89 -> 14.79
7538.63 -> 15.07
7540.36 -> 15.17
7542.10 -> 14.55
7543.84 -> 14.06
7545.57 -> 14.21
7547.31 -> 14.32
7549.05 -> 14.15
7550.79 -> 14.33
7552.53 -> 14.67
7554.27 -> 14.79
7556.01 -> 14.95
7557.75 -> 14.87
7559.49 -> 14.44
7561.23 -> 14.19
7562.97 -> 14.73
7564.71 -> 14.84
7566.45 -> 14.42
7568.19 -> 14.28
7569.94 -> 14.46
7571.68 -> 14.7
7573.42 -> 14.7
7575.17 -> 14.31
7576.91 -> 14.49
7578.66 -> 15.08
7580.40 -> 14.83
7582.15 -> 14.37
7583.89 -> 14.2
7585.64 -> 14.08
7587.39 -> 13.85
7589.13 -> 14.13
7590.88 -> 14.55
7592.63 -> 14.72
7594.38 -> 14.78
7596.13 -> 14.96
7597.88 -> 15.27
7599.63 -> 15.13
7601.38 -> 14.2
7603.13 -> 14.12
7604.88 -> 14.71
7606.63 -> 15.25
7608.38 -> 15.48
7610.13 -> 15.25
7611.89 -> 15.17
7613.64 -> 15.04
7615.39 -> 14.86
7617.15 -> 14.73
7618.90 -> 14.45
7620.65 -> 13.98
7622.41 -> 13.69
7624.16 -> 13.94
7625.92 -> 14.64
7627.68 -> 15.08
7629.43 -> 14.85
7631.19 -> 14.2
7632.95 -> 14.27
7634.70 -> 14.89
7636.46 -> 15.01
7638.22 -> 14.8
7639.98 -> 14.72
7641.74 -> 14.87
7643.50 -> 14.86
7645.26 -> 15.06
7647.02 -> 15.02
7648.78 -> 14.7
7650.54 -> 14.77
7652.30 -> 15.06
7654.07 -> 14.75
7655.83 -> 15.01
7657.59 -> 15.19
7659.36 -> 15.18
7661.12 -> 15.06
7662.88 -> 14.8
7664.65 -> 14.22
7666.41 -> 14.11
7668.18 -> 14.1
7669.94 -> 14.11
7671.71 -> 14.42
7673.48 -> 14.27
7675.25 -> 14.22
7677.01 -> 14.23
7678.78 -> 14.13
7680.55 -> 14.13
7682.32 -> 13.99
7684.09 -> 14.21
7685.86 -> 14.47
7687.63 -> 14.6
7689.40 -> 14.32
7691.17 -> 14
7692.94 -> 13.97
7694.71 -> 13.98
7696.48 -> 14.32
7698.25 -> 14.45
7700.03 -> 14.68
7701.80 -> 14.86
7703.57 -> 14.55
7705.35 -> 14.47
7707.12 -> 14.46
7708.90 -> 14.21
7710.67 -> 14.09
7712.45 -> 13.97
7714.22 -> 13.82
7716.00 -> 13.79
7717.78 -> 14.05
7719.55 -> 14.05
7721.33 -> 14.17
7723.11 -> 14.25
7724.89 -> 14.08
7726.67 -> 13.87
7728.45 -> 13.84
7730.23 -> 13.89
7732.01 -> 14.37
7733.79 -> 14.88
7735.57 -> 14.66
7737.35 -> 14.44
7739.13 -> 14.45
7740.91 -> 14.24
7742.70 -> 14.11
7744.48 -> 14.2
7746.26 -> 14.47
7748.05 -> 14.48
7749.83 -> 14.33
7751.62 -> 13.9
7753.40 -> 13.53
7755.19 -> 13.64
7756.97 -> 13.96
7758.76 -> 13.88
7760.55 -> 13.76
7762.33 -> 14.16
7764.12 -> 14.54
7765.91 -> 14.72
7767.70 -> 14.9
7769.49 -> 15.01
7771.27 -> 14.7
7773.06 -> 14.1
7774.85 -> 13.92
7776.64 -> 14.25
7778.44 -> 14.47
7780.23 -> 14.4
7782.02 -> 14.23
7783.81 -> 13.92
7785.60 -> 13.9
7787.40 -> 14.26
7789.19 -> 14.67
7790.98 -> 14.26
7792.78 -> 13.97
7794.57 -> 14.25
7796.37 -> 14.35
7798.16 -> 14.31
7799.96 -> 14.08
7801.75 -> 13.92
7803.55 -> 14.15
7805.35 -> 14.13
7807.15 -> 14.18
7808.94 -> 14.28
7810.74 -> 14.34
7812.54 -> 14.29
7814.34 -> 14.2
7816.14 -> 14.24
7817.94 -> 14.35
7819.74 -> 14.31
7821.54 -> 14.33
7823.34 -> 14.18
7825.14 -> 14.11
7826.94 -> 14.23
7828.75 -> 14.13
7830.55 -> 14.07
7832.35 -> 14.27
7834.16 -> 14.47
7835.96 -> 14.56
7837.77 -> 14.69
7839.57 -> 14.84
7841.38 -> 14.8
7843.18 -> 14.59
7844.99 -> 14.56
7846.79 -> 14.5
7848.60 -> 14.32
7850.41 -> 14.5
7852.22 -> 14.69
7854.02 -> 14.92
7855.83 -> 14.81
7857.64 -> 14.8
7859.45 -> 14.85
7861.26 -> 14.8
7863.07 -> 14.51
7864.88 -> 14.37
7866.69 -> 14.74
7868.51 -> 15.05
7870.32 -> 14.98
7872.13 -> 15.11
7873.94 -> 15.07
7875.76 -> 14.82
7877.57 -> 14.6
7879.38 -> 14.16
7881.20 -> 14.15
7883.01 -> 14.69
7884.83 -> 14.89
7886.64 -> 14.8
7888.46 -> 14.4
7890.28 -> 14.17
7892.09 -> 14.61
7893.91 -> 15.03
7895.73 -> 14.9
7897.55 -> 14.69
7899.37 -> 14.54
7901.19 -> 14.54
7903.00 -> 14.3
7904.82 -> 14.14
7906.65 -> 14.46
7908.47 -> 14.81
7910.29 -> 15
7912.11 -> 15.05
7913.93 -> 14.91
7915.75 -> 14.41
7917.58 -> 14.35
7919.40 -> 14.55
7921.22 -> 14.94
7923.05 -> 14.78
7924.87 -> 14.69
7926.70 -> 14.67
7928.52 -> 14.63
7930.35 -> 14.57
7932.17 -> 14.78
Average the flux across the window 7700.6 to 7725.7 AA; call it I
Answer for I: 14.2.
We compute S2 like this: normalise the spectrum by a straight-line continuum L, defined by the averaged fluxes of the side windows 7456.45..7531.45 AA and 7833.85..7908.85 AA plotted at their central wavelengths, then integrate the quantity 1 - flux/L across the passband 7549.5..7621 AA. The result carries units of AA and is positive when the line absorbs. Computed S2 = 2.1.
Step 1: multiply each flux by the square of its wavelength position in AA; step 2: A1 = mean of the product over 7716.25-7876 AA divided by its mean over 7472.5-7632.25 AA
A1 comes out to 1.0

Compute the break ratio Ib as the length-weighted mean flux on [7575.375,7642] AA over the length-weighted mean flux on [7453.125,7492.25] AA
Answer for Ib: 0.97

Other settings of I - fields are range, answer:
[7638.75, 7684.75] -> 14.6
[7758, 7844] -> 14.3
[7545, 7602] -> 14.5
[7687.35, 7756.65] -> 14.2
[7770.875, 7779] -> 14.2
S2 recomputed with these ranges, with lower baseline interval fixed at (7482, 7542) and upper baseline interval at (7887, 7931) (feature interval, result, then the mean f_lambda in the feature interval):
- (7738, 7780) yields 1.94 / 14.3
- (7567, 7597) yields 1.59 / 14.5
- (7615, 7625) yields 0.65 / 14.3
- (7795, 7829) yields 1.41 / 14.2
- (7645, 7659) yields 0.20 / 14.9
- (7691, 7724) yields 1.81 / 14.2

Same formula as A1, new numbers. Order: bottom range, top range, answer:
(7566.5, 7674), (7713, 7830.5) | 1.01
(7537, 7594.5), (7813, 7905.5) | 1.08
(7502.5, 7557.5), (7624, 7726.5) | 1.02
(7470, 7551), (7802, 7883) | 1.04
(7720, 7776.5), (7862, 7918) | 1.07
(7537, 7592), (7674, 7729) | 1.01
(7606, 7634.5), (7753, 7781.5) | 1.01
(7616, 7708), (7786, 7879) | 1.04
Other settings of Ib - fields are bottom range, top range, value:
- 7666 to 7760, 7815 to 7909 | 1.03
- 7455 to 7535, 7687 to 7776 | 0.94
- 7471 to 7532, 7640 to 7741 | 0.94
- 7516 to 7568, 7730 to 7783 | 0.98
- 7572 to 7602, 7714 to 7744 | 0.97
